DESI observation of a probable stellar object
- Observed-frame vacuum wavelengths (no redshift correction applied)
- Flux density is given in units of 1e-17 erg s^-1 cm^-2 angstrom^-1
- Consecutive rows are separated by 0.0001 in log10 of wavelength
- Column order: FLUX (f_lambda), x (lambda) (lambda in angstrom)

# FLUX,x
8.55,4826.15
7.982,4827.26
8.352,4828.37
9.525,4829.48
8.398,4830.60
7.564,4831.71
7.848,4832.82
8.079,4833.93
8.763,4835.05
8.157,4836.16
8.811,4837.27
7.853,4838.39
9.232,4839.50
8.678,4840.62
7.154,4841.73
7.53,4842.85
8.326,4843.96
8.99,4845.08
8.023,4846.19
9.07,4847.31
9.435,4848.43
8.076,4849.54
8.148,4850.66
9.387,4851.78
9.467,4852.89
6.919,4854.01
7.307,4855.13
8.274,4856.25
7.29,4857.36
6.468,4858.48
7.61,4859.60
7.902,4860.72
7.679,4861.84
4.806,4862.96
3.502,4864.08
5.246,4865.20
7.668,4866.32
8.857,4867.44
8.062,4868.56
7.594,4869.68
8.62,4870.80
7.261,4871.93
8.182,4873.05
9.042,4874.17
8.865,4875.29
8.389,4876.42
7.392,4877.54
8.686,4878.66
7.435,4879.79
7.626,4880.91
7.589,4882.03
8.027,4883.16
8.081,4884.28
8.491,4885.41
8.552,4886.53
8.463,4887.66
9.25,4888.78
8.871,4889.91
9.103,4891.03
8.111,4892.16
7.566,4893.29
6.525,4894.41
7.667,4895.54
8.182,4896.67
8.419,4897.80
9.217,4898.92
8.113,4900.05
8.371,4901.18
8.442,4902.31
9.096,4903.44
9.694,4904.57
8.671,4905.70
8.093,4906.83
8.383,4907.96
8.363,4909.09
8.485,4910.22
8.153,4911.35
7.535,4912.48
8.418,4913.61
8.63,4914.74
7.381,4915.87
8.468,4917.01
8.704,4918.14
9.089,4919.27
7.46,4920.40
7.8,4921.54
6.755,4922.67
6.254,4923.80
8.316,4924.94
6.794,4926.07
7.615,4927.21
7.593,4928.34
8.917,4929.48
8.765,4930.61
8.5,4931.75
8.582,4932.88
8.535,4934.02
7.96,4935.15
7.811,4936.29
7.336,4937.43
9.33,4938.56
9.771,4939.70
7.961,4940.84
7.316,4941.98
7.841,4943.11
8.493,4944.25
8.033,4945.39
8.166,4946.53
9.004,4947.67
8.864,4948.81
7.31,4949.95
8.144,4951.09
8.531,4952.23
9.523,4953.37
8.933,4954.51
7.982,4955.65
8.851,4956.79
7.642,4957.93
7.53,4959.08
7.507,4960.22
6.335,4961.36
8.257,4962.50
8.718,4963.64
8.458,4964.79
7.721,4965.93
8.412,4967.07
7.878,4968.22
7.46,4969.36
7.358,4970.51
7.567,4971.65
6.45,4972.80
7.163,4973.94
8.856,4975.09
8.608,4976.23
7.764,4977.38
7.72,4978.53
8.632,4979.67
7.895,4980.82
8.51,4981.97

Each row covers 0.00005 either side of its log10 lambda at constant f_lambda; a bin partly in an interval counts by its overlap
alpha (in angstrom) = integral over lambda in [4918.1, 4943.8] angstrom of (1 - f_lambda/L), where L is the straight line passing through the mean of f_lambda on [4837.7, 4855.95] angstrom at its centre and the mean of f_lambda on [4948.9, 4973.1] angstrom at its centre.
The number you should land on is 0.1 angstrom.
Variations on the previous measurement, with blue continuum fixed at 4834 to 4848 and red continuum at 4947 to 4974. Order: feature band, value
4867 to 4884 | 0.34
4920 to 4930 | 0.76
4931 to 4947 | -0.39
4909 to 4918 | -0.05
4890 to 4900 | 0.08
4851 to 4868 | 2.21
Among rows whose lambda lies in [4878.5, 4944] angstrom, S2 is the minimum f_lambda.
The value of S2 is 6.254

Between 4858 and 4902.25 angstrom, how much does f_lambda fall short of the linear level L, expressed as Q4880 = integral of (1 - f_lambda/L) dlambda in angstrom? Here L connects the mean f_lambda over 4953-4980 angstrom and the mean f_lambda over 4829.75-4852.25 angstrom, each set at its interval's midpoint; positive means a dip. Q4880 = 2.16 angstrom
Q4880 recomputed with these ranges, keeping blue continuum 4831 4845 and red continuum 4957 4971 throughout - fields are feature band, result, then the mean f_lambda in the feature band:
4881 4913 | -1.3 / 8.33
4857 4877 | 1.8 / 7.39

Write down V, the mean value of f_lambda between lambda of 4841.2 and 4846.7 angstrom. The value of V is 8.01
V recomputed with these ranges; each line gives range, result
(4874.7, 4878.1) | 8.22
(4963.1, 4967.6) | 8.32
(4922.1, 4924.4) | 6.53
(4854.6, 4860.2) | 7.4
